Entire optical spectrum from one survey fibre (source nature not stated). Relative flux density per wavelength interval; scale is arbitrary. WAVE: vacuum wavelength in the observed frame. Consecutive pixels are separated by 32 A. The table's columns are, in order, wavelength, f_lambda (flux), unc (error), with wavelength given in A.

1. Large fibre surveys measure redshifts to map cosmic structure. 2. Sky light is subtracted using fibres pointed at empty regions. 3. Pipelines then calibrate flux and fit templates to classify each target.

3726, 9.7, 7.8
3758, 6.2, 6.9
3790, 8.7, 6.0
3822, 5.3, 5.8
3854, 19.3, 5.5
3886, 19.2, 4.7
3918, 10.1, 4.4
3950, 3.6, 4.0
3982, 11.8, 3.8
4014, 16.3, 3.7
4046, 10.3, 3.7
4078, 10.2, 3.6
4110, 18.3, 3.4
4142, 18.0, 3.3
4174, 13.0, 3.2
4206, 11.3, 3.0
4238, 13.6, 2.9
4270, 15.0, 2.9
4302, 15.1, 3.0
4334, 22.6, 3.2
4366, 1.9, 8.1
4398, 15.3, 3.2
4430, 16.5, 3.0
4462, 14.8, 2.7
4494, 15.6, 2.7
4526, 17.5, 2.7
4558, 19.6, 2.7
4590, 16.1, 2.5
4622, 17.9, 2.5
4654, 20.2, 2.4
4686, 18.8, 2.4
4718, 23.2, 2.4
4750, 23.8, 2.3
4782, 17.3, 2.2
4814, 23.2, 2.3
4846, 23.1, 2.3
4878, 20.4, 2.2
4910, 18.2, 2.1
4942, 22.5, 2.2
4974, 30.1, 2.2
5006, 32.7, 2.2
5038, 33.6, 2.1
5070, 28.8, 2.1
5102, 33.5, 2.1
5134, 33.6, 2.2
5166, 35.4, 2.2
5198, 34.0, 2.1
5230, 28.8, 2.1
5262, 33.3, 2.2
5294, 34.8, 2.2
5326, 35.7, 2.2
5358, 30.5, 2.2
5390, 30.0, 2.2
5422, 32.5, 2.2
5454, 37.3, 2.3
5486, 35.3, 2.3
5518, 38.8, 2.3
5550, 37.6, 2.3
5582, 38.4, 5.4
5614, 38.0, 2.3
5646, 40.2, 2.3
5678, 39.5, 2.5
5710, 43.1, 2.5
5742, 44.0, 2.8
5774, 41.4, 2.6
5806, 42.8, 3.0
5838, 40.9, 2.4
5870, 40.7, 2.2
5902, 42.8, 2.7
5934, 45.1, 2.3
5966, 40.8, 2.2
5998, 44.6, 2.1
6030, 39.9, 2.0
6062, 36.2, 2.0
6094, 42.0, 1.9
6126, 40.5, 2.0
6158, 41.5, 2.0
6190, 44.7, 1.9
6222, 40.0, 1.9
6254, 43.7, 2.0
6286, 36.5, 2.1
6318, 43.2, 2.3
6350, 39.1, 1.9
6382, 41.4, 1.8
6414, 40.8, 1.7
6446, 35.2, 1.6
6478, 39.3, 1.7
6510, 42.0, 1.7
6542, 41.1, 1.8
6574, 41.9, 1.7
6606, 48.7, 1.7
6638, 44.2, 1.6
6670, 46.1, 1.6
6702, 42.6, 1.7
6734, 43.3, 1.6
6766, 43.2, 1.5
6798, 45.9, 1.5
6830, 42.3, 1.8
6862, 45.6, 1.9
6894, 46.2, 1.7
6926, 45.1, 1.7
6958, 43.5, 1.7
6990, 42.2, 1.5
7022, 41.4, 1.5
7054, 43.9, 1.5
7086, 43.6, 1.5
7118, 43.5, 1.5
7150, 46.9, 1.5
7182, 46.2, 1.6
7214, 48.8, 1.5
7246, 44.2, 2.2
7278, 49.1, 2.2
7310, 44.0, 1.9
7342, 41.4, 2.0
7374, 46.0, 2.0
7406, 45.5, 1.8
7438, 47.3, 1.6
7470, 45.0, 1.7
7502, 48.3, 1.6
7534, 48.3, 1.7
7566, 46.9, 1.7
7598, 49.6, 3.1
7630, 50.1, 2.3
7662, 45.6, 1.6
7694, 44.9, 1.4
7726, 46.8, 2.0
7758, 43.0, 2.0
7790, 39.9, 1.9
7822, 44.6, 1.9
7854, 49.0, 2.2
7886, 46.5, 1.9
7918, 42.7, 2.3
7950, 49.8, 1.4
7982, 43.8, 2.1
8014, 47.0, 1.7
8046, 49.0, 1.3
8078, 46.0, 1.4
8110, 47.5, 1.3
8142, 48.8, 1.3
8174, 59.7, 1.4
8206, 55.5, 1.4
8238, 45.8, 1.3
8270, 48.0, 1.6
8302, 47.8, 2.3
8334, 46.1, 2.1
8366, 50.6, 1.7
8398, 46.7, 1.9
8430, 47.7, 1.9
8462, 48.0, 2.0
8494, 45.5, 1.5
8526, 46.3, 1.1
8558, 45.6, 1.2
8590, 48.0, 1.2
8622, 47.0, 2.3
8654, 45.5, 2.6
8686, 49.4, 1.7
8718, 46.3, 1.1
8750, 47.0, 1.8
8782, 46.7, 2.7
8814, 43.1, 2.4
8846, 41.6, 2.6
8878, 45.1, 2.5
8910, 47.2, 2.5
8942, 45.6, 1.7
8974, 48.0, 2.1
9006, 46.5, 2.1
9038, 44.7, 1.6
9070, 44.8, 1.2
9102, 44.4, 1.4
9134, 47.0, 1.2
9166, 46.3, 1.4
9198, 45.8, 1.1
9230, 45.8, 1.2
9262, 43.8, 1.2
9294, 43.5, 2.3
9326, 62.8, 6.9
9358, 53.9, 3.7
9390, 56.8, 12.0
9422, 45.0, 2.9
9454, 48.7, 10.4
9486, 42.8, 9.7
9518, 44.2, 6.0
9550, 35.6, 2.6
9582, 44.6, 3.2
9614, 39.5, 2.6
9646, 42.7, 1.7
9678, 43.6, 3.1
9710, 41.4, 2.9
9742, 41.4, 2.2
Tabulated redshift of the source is 0.247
